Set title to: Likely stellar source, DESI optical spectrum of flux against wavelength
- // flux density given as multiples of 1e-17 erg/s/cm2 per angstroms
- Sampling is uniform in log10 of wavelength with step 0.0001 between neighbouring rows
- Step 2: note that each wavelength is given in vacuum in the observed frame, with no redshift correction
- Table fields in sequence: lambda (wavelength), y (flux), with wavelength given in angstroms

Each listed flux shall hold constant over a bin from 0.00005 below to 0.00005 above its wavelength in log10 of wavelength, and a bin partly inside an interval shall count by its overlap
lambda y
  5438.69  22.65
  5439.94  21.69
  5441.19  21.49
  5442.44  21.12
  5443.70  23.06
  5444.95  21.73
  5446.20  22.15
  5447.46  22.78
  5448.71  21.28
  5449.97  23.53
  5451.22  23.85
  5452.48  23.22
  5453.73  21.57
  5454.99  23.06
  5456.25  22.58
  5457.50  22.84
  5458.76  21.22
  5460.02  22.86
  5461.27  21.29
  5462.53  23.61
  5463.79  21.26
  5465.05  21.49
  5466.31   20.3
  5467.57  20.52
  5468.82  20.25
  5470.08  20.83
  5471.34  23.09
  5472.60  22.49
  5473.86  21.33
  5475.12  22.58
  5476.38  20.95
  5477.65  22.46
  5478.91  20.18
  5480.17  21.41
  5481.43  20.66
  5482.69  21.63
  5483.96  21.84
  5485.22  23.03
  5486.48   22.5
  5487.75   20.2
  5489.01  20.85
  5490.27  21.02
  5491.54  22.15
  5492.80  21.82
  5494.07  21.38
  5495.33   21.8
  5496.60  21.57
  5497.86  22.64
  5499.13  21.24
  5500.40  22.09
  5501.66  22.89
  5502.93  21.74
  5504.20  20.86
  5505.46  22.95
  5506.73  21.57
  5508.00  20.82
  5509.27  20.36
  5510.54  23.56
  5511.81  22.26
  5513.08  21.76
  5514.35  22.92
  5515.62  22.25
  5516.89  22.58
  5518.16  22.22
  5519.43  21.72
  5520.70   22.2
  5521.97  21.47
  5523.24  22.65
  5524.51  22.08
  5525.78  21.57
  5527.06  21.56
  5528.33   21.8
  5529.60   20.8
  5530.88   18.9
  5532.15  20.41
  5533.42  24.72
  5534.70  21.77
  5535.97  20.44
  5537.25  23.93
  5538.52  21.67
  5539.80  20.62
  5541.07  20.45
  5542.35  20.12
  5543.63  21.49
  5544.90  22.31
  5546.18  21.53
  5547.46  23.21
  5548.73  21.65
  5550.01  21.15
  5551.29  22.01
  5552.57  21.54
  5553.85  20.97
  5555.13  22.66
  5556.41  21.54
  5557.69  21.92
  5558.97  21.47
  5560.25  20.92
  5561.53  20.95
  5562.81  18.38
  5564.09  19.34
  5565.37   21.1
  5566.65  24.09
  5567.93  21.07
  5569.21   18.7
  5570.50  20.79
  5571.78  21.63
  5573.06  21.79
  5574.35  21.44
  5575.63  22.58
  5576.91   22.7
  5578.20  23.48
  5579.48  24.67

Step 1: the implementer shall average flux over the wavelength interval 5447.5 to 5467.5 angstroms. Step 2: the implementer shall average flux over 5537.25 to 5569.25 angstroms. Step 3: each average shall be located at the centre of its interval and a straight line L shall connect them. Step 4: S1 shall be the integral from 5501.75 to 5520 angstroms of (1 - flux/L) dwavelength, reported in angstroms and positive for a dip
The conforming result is -0.2 angstroms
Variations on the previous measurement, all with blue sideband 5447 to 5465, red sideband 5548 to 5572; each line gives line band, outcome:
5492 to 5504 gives 0.03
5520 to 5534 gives -0.05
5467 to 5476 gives 0.28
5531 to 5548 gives -0.19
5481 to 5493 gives 0.27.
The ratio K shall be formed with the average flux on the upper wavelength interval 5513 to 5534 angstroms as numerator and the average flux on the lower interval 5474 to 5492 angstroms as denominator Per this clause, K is 1.0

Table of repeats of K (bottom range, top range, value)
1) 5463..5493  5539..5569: 0.99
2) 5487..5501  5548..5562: 1.00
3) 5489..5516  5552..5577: 0.97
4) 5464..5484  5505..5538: 1.02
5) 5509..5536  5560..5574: 0.95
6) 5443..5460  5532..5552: 0.97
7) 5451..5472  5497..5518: 1.00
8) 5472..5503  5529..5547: 0.99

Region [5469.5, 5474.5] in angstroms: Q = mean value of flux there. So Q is 21.9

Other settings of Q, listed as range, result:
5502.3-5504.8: 21.3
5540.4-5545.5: 21.1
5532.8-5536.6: 22.3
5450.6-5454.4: 22.9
